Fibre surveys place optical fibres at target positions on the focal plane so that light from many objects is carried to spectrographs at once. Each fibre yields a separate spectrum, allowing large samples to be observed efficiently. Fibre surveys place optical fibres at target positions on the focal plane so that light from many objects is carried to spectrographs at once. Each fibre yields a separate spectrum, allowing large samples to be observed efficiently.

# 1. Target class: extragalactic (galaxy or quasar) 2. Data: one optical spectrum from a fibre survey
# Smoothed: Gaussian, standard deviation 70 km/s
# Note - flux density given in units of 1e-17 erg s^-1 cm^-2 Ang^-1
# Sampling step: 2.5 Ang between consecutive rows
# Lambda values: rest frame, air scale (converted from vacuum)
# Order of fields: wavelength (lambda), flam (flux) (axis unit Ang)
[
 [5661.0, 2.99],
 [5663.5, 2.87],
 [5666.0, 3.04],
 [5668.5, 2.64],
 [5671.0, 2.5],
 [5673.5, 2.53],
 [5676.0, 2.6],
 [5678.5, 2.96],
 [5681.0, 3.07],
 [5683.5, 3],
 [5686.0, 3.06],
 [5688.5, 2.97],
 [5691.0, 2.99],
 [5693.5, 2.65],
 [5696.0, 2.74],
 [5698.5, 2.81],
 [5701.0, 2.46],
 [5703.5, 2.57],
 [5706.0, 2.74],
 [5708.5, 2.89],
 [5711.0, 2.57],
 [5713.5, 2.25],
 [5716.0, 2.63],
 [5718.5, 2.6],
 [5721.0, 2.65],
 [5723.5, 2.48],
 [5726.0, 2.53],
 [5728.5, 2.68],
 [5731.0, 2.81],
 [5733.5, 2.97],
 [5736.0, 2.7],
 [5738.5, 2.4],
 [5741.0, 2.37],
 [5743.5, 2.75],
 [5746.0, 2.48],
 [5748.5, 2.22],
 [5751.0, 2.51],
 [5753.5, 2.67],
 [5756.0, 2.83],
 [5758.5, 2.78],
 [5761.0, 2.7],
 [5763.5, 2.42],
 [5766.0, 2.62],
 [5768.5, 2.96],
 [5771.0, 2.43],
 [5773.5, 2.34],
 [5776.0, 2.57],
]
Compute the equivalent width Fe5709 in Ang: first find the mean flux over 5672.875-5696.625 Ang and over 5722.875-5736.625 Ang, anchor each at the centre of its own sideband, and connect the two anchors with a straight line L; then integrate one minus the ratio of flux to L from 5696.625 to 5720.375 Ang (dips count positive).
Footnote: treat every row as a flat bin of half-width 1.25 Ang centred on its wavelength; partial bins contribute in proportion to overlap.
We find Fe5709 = 1.4 Ang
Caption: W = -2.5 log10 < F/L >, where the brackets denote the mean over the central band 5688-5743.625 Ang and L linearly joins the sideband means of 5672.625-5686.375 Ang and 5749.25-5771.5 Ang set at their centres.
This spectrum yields 0.05 mag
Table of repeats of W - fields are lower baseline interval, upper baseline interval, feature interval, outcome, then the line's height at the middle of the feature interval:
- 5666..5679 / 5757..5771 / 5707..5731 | 0.03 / 2.67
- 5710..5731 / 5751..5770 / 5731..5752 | 0.03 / 2.63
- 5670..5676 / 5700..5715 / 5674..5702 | -0.12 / 2.55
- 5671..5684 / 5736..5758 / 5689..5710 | -0.01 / 2.71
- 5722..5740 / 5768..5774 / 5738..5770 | 0.00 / 2.6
